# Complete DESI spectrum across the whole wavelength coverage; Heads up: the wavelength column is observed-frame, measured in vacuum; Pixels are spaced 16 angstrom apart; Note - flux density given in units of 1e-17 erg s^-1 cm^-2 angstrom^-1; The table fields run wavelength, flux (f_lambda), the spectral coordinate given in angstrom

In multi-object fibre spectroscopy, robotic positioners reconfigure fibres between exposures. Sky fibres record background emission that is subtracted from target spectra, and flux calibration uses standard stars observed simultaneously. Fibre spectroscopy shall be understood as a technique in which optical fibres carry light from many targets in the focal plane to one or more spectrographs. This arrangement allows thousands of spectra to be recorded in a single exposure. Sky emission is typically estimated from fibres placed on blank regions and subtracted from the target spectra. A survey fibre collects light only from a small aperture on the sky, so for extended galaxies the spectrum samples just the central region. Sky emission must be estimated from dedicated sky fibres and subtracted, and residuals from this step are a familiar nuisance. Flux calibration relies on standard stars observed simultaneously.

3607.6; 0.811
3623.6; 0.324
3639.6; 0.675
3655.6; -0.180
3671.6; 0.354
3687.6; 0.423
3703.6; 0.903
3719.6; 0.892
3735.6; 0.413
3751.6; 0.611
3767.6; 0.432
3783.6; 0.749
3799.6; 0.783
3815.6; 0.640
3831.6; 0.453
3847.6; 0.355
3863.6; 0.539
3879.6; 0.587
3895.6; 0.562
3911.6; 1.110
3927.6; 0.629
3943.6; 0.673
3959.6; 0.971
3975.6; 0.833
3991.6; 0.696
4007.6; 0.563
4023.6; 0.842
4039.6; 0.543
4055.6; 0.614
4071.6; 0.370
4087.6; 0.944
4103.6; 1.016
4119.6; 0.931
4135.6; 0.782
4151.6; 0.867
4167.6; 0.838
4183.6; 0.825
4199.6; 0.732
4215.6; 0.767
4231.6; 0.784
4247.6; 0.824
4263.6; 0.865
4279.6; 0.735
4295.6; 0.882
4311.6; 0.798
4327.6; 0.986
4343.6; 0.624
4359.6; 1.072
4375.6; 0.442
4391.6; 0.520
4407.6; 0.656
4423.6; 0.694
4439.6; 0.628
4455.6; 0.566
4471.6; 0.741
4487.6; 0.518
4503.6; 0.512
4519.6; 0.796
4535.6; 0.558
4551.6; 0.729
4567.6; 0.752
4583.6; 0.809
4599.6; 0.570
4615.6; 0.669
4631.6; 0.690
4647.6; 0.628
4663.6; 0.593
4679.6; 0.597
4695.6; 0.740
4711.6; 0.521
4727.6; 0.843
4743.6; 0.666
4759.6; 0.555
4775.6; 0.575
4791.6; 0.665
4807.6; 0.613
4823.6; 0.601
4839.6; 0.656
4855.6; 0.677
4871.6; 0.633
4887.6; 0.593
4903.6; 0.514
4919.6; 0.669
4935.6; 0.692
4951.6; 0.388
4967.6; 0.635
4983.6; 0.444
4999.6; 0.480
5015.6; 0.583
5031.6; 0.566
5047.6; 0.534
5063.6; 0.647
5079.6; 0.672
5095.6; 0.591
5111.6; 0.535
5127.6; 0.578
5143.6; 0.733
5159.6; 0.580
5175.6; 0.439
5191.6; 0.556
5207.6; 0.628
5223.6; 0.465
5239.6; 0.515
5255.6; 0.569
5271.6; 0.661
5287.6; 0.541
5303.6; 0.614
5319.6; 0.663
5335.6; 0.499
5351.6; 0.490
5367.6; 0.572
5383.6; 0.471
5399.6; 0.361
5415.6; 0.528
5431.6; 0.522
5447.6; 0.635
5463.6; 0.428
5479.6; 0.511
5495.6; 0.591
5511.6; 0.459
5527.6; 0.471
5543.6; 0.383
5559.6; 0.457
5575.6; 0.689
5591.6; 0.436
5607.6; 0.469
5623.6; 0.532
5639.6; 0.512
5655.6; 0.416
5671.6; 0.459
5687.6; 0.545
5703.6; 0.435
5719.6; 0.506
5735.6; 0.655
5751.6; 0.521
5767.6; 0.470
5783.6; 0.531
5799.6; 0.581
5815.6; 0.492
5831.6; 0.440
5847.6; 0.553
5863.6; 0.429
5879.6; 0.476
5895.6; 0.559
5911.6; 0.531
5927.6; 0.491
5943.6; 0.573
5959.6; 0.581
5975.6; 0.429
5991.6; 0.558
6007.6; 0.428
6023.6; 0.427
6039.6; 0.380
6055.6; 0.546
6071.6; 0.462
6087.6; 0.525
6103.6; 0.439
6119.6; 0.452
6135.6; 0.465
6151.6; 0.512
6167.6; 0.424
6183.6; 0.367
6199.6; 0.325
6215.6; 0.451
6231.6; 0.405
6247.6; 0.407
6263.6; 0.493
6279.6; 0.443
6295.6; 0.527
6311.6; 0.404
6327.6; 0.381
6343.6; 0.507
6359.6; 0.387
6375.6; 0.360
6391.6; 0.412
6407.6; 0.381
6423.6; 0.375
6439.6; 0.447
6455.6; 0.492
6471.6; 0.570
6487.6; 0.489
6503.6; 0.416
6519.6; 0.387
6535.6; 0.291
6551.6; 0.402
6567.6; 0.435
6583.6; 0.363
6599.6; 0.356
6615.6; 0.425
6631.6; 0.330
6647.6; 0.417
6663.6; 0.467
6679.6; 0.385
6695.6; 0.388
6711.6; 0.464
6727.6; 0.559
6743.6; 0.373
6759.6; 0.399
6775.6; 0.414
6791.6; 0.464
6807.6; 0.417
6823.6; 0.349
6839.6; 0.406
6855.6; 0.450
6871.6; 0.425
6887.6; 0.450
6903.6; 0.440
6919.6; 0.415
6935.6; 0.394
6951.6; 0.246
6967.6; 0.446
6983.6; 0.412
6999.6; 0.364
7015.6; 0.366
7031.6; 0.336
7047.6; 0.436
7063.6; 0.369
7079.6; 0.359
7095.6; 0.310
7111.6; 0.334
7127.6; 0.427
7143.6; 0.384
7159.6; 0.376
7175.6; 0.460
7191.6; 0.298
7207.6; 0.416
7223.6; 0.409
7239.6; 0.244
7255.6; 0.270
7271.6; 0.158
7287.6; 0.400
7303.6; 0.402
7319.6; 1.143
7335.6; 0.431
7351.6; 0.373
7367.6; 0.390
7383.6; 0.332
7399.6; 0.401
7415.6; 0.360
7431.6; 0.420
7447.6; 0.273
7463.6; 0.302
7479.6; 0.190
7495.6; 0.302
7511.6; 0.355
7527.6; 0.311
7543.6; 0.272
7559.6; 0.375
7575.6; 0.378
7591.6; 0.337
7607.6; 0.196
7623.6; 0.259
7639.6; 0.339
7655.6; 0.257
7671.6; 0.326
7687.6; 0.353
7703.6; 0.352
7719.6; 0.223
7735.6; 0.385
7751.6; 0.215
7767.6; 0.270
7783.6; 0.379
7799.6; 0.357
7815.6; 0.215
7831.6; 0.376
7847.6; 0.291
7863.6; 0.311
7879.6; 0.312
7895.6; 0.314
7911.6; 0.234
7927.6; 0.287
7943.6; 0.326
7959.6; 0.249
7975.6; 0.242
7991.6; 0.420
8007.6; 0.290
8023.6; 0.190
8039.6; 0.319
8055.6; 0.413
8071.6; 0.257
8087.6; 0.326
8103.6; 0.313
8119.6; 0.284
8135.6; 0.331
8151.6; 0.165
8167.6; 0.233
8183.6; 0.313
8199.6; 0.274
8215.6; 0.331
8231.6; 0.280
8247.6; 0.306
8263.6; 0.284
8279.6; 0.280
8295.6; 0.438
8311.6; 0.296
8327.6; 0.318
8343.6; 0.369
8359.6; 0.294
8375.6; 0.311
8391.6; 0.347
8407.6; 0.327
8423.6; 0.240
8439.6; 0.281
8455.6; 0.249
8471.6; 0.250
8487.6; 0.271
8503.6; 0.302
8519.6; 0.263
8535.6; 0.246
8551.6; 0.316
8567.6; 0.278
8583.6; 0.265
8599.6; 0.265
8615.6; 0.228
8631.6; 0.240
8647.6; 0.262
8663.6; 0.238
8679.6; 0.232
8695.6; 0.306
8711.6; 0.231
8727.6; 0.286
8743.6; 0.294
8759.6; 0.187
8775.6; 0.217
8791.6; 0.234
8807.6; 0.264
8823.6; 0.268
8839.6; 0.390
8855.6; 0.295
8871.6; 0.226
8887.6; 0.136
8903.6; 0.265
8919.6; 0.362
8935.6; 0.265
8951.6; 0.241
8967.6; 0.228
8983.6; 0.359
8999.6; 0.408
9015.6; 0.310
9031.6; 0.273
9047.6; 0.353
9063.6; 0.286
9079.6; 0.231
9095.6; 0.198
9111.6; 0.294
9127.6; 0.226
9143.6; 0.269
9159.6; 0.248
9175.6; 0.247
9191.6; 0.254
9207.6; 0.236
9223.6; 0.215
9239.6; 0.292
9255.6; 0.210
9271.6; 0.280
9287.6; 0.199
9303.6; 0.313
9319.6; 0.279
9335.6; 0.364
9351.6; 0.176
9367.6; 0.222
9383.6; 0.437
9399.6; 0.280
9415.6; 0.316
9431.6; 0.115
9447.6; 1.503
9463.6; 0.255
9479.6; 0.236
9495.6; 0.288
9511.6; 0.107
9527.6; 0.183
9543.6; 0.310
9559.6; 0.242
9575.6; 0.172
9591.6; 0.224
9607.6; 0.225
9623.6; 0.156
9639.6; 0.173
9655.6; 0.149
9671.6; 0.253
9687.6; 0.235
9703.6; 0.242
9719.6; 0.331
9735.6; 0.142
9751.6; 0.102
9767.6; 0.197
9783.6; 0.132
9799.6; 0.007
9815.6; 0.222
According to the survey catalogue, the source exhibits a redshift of 0.026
